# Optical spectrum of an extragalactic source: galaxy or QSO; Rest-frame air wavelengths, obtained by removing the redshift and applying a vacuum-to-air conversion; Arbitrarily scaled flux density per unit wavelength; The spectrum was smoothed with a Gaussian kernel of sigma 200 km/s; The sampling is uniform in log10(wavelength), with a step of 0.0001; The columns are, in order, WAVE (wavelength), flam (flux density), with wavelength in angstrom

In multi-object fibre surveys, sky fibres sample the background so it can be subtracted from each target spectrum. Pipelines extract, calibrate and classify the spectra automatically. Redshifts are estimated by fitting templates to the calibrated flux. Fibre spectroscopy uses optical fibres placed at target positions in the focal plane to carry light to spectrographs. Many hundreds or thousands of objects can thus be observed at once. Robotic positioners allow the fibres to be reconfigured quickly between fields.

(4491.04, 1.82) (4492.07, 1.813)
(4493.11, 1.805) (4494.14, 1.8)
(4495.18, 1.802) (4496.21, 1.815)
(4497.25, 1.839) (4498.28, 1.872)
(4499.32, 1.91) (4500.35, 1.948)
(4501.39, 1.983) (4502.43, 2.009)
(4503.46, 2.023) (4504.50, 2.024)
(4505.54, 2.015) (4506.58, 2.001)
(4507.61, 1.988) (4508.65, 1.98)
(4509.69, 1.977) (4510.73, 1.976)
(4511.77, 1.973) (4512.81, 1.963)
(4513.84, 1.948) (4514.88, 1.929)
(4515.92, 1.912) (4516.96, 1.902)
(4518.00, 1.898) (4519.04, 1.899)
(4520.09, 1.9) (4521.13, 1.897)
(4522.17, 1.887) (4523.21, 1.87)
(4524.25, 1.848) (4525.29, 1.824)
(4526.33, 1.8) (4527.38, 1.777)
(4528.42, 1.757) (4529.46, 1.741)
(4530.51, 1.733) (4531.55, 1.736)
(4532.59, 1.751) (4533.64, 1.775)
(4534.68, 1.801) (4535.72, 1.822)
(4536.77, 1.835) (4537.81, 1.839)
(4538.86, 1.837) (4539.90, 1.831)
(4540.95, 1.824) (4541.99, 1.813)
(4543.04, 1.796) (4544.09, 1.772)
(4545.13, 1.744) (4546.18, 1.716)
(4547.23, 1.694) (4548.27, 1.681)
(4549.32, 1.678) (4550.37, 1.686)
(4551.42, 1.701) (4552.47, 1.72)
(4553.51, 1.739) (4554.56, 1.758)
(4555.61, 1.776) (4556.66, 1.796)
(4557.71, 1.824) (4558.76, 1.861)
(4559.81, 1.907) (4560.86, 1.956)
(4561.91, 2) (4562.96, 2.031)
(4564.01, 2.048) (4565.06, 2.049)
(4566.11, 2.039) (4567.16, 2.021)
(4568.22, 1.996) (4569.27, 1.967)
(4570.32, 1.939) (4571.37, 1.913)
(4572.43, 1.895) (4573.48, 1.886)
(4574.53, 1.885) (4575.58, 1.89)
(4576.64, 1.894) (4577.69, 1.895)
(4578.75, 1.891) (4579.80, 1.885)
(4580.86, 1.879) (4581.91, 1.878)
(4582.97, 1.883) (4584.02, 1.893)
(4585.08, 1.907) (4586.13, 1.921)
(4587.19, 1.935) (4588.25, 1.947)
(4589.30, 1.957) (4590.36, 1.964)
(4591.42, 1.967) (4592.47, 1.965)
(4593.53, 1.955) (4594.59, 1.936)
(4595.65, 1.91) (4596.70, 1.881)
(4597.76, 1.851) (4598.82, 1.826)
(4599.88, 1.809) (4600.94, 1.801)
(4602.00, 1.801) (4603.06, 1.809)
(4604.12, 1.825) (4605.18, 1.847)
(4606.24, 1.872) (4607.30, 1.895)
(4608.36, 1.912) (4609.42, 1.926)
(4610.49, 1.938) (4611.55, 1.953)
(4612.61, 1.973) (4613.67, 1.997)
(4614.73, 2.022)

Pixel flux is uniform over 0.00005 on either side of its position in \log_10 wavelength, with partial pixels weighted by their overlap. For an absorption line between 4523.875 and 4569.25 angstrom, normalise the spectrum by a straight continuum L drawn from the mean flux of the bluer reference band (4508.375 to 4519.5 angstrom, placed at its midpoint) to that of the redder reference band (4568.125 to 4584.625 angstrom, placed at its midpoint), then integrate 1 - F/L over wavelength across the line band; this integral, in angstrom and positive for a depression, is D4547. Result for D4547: 2.3 angstrom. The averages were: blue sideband 1.94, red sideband 1.9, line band 1.82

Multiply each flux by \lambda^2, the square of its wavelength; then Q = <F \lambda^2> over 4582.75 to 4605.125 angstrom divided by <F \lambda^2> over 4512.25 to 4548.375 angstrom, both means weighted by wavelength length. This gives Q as 1.1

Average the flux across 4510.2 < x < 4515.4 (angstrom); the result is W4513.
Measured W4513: 1.96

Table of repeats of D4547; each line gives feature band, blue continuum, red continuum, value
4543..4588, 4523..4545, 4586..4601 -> -0.2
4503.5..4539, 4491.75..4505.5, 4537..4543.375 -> -0.4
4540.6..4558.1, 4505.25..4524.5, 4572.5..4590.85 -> 1.6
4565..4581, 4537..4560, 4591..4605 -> -1.0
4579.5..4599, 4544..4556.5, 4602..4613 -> -0.8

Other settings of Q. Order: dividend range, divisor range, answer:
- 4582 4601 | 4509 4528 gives 1.04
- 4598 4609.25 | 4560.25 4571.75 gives 0.94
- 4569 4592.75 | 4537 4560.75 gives 1.09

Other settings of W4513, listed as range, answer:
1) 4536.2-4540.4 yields 1.84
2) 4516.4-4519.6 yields 1.89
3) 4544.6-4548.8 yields 1.71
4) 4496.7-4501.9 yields 1.91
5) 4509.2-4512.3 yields 1.97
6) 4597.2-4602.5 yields 1.82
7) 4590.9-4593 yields 1.97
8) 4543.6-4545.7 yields 1.76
